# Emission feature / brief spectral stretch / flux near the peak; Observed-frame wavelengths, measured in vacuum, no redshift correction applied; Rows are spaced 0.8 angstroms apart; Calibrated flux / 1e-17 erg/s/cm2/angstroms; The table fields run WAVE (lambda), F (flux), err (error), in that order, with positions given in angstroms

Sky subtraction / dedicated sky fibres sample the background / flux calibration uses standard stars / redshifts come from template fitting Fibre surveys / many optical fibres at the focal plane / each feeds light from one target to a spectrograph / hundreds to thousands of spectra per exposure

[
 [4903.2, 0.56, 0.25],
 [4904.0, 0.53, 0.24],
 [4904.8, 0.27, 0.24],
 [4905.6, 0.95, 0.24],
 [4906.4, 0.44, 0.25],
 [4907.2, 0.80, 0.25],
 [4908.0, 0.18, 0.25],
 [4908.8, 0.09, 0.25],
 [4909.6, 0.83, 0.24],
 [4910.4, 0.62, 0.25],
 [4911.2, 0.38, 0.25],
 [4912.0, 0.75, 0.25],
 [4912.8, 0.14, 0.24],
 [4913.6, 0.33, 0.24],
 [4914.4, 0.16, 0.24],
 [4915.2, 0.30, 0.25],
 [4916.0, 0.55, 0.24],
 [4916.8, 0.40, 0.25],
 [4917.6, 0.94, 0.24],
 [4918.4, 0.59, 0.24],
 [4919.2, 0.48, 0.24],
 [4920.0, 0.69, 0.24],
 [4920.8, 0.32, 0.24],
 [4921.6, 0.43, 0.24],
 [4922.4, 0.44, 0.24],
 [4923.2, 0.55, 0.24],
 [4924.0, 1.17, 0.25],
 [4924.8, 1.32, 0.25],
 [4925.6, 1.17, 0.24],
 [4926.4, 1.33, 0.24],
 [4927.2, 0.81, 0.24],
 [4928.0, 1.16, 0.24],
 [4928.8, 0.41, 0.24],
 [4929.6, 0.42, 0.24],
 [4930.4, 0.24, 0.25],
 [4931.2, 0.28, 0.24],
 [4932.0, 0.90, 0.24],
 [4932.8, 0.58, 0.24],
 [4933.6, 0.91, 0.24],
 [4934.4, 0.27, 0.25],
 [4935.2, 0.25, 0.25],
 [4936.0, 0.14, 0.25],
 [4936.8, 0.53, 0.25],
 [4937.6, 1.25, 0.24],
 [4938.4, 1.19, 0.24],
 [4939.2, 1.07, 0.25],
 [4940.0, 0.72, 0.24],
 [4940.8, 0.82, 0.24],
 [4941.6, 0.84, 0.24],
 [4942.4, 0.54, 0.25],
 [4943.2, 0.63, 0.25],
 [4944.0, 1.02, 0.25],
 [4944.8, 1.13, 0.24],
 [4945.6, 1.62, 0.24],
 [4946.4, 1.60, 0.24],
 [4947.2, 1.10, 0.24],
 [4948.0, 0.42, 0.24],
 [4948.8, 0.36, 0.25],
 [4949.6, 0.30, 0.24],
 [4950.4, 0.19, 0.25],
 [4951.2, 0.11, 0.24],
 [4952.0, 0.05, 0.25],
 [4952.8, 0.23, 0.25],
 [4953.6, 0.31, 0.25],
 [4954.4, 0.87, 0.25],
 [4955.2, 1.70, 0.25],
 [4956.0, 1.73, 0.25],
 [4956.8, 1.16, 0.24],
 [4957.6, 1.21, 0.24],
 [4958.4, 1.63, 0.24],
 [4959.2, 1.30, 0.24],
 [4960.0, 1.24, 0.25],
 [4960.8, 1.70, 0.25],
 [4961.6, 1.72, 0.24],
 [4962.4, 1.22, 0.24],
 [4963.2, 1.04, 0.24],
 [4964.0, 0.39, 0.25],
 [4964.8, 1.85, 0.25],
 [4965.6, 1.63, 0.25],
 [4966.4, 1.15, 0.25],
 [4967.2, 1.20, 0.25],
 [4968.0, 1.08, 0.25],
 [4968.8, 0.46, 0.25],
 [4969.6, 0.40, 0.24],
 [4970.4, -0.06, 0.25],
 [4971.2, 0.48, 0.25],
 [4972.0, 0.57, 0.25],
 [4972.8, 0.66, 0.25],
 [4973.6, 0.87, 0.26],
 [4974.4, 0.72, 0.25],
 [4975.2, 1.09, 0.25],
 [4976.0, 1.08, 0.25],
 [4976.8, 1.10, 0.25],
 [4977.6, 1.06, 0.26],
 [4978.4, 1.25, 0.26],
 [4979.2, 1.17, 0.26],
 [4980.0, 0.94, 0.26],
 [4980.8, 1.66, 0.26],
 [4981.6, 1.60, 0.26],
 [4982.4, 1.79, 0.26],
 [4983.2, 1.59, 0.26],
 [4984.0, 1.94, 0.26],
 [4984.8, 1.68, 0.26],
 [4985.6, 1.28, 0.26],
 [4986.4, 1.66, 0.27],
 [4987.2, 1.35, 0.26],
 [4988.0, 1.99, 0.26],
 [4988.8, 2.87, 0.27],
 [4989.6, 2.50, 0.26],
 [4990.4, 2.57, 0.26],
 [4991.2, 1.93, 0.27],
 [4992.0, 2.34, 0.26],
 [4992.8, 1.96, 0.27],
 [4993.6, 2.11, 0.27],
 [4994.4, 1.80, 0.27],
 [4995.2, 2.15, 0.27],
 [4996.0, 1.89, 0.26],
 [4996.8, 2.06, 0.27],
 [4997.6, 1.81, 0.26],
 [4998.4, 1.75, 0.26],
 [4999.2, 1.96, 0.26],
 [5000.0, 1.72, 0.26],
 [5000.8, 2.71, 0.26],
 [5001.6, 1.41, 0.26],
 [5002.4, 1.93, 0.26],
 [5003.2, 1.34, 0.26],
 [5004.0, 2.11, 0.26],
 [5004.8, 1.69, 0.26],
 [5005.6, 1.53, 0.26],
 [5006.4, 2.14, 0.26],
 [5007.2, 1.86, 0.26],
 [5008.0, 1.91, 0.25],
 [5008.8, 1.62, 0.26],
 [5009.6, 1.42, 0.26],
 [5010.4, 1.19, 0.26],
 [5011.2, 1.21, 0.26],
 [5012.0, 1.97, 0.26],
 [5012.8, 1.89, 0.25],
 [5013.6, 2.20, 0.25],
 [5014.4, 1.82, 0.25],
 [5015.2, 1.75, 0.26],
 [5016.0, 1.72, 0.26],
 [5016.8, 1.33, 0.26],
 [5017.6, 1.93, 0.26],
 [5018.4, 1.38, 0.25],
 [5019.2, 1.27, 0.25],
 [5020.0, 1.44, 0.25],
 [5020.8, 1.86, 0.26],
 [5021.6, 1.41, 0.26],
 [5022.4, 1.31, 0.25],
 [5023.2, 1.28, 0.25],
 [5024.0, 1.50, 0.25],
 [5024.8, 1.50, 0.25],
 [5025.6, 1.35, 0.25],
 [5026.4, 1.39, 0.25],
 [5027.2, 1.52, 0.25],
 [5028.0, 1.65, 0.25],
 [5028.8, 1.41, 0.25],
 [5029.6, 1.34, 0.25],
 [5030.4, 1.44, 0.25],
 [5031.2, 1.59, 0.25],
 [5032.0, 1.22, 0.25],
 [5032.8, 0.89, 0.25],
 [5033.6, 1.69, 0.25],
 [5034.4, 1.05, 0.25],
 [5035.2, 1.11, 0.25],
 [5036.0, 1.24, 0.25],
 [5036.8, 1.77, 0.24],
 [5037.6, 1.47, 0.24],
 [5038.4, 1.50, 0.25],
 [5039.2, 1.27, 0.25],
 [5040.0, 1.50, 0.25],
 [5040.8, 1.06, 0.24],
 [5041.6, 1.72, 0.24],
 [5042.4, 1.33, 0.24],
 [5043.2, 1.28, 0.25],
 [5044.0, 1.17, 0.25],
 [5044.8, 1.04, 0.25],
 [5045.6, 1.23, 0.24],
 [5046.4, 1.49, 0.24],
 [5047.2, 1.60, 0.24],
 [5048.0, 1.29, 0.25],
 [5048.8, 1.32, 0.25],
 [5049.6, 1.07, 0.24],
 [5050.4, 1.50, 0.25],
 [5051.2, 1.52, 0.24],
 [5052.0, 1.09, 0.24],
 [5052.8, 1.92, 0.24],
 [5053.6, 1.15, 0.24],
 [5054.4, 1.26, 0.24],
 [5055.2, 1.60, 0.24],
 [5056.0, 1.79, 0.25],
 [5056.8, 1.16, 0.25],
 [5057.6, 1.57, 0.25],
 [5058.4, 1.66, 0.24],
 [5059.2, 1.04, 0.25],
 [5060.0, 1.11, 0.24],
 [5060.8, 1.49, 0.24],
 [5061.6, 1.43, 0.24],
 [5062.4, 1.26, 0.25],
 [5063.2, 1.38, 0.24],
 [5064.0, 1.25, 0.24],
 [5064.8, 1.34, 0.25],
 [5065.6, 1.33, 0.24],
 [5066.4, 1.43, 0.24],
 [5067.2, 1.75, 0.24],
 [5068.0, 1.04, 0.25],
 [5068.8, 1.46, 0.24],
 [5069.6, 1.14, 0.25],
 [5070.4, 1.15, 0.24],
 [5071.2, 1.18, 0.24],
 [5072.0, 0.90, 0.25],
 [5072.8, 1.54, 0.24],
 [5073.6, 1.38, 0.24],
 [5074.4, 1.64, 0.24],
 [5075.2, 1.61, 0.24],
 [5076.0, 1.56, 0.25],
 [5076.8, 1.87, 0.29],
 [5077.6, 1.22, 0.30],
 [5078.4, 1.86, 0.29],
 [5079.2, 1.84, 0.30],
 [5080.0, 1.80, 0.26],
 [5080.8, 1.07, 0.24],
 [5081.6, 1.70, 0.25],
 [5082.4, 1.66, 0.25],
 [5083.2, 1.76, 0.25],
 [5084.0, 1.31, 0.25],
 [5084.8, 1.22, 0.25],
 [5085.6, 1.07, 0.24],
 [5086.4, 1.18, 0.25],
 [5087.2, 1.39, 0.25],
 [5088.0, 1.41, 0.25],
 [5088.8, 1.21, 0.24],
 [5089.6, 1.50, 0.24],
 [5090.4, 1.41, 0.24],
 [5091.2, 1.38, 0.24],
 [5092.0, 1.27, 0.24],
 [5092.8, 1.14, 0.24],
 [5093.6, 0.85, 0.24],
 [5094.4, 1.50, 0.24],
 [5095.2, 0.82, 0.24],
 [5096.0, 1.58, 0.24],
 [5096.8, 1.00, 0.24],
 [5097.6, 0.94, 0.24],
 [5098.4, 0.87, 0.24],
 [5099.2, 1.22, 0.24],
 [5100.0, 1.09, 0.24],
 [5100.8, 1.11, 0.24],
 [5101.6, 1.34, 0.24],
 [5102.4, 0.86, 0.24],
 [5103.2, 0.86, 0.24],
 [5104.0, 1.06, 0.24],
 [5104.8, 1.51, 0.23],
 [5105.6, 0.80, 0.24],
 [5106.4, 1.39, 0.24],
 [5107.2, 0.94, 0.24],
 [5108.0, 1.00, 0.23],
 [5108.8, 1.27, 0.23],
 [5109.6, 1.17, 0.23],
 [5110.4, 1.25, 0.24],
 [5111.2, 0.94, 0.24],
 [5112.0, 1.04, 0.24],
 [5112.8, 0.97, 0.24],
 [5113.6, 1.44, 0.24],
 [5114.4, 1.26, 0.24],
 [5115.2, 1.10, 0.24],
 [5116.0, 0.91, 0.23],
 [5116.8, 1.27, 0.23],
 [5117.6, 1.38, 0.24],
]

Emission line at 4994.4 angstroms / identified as Lyman alpha 1216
